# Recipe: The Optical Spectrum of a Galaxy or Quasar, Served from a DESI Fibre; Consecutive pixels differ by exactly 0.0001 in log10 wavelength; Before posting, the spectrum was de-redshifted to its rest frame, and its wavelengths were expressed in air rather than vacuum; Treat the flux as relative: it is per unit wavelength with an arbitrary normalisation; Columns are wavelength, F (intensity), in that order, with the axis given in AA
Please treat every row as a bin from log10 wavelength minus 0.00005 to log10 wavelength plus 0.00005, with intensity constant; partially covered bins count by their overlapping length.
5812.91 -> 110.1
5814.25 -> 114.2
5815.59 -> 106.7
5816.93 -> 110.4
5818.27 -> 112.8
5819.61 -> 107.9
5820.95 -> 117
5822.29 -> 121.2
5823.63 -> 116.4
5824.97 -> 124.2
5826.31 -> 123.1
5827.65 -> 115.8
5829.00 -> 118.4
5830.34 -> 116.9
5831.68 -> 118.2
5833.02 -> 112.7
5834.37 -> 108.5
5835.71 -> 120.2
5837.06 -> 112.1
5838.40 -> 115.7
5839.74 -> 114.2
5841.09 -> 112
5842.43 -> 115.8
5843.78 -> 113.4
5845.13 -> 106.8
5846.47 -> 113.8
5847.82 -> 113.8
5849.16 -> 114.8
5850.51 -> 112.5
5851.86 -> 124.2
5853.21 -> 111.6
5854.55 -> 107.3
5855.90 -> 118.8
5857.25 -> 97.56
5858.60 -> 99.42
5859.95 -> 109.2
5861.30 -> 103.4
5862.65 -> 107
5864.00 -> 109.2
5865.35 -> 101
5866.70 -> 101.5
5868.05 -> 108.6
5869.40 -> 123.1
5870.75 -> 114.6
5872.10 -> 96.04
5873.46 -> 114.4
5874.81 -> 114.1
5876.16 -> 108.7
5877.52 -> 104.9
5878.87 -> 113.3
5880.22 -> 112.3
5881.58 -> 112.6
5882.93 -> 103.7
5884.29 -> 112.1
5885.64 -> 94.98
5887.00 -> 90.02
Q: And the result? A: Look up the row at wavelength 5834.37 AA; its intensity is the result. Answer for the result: 108.5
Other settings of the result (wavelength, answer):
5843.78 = 113.4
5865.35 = 101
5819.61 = 107.9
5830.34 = 116.9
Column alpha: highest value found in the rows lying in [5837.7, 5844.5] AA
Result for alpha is 115.8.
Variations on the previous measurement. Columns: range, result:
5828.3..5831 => 118.4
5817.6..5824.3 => 121.2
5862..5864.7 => 109.2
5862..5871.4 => 123.1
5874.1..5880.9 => 114.1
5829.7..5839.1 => 120.2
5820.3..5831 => 124.2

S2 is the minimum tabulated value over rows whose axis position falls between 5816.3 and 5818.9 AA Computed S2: 110.4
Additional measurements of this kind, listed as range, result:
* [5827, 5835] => 108.5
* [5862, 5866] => 101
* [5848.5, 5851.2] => 112.5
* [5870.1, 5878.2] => 96.04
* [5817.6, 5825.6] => 107.9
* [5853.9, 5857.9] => 97.56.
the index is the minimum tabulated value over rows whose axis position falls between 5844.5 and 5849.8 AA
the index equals 106.8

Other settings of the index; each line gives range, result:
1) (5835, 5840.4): 112.1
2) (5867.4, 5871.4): 108.6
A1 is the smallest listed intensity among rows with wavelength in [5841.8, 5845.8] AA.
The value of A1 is 106.8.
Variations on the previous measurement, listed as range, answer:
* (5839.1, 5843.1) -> 112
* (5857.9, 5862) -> 99.42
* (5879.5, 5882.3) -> 112.3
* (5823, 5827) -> 116.4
